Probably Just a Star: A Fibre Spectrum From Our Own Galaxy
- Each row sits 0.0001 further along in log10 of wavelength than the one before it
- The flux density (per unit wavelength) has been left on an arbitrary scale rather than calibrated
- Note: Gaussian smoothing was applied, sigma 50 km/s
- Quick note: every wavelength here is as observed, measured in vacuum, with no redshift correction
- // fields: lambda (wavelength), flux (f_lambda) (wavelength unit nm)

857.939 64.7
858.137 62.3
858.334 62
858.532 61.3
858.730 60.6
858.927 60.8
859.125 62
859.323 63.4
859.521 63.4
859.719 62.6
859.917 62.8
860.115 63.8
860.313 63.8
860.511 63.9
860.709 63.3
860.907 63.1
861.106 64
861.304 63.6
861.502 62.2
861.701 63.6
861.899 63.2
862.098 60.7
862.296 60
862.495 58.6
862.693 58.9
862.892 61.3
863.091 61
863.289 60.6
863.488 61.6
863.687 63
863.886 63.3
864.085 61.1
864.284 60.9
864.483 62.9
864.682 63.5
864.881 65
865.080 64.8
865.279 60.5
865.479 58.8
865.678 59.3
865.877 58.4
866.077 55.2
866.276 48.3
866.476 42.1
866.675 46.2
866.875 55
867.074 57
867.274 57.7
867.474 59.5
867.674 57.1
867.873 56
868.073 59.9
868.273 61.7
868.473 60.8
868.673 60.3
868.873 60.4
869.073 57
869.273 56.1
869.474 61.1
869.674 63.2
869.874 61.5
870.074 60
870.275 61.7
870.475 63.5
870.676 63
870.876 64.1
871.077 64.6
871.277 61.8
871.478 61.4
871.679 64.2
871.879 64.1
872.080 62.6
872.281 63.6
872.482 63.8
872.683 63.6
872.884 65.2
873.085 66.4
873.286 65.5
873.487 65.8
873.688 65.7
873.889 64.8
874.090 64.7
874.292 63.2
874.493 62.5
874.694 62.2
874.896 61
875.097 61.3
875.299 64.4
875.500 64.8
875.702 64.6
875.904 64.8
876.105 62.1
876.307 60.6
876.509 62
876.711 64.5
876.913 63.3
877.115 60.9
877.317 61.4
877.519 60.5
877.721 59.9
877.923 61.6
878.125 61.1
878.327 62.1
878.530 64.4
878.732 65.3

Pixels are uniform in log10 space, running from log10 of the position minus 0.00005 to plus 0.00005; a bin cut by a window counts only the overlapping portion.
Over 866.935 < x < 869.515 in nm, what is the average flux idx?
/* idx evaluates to 58.7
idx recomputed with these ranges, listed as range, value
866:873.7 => 60.1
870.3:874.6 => 64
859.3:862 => 63.3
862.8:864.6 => 61.8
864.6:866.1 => 60.9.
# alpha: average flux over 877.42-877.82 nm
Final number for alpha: 60.2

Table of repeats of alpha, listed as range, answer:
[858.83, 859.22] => 61.4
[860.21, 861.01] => 63.5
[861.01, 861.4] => 63.8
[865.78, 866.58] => 50.9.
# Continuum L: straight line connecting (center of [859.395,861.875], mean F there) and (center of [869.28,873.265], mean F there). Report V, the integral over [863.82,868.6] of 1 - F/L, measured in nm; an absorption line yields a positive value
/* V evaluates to 0.38 nm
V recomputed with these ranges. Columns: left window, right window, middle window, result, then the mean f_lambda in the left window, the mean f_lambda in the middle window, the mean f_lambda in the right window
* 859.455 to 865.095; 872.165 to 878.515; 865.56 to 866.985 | 0.24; 62.4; 52.2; 63.2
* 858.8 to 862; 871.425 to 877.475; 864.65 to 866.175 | 0.06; 63.1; 60.6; 63.5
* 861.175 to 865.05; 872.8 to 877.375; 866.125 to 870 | 0.35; 61.9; 56.9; 63.6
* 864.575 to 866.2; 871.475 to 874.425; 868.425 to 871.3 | 0.07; 60.5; 61.3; 64.4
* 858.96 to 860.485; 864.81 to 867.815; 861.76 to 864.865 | -0.11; 63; 61.5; 56.2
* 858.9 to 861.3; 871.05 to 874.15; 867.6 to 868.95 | 0.09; 63.2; 59.5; 64.2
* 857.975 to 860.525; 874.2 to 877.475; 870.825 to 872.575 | -0.02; 62.5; 63.3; 62.7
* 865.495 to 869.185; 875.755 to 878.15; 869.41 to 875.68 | -0.43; 56.3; 63.4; 62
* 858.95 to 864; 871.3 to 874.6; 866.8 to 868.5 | 0.14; 62.3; 58.3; 64.1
